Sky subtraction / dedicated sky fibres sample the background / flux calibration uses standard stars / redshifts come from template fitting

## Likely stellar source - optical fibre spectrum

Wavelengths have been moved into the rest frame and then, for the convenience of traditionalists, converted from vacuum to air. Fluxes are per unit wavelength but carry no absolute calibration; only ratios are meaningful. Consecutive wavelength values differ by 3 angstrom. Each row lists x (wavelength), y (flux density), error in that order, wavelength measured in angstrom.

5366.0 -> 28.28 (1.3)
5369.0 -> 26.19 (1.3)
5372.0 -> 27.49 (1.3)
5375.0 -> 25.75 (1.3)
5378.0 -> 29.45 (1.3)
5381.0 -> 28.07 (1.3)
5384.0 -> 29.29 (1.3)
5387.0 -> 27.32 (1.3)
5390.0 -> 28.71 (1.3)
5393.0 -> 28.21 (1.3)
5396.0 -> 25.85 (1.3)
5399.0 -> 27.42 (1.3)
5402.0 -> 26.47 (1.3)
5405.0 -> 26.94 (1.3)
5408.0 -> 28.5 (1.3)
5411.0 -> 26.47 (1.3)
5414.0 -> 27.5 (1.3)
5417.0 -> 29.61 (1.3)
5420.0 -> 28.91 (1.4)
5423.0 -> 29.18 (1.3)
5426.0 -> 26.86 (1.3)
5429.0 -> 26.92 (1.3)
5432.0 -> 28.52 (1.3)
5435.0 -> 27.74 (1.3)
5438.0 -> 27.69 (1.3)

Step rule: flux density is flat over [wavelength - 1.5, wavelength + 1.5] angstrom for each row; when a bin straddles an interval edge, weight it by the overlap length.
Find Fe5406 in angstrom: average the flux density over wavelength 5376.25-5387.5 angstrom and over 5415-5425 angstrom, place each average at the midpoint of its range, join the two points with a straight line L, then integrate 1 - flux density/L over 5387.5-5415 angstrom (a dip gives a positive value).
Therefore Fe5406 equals 1.40 angstrom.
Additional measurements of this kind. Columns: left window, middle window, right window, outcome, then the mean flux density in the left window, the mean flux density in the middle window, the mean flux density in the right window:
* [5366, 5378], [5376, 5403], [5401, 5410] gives -0.7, 27.1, 27.9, 27.3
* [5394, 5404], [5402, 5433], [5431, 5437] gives -0.5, 26.7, 27.9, 28.1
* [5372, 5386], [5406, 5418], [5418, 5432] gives 0.1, 28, 27.9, 28.1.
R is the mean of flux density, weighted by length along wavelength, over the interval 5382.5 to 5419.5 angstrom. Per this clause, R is 27.7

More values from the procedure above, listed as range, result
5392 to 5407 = 27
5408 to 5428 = 28.1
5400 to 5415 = 27.2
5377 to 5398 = 28.1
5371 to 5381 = 27.6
